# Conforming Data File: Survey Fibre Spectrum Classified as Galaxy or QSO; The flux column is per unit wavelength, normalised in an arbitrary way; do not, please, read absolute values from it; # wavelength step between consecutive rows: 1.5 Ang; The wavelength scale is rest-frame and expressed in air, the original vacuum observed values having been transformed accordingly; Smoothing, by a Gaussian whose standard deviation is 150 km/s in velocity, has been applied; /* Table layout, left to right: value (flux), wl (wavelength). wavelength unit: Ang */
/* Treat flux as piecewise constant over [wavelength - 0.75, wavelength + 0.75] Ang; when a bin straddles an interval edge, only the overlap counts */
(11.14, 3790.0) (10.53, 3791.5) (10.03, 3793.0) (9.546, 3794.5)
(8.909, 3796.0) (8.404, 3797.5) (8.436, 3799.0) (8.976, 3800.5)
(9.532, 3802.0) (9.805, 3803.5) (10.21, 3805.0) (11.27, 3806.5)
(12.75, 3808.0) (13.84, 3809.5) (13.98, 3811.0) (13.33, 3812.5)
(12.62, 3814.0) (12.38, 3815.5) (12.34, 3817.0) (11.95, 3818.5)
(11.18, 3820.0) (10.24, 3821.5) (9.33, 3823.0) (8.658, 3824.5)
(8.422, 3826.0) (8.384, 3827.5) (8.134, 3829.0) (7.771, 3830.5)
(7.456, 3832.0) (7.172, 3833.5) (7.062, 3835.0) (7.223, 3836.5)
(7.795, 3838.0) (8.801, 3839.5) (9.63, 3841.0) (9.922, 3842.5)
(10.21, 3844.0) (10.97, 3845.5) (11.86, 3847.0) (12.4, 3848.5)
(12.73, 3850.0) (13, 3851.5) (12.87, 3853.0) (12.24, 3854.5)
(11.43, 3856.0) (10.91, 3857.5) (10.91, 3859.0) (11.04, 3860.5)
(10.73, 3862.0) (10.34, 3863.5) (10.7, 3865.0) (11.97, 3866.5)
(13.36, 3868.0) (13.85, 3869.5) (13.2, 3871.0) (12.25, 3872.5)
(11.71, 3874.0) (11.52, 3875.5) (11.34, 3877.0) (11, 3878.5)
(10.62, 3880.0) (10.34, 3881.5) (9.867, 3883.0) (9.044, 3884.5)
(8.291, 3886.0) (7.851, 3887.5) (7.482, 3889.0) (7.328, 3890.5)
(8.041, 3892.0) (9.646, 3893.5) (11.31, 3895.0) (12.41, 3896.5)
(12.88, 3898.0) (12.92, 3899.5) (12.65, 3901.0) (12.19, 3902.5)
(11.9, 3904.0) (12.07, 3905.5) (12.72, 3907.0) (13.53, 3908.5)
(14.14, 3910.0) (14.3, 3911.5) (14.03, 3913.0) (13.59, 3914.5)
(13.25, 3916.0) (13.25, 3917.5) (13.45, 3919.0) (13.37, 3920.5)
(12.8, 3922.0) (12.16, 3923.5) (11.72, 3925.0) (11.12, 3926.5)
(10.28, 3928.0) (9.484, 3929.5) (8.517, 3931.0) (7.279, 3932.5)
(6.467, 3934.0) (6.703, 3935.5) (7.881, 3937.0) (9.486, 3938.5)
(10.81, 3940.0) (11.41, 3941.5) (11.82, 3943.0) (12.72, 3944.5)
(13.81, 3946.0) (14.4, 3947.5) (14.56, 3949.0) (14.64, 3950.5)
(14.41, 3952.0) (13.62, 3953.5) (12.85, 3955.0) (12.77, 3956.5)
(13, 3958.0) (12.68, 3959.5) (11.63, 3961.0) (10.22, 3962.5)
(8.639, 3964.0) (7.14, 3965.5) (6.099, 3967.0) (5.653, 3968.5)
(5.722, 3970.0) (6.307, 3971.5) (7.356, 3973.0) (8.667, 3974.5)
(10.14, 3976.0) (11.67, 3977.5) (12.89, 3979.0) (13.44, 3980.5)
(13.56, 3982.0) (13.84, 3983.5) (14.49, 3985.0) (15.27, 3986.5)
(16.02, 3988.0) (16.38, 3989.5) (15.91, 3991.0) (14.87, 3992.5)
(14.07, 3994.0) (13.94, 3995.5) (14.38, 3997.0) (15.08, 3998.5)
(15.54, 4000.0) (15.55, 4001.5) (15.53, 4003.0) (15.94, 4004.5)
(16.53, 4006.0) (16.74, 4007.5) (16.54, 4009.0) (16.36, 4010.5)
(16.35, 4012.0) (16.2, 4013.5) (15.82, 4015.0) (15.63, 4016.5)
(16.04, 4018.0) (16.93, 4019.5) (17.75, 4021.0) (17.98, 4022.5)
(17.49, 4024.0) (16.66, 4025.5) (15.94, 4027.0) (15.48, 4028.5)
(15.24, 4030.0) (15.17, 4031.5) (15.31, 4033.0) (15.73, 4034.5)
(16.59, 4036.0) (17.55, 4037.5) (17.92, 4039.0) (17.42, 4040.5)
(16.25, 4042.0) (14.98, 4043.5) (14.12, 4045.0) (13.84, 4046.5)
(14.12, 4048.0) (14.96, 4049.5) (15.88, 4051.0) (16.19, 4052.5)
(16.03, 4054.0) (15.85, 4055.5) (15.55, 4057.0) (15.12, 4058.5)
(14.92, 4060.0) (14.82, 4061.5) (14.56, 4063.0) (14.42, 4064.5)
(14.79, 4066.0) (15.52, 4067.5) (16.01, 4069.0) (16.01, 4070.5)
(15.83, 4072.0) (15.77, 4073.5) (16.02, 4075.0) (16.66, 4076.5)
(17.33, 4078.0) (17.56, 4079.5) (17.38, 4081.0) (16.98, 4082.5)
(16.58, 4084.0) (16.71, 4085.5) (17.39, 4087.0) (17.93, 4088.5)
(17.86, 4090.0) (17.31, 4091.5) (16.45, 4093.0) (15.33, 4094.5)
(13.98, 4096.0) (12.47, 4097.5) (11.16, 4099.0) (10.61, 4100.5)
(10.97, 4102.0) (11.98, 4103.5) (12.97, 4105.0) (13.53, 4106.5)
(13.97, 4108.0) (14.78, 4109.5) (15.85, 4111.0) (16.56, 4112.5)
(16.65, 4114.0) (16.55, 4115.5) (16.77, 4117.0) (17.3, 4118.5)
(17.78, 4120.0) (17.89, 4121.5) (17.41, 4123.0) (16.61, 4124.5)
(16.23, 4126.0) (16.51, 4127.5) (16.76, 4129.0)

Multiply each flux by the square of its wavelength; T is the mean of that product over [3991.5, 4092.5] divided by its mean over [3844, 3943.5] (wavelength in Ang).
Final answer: 1.5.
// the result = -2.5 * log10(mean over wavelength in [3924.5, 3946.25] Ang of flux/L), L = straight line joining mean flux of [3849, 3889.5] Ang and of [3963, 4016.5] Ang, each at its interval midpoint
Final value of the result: 0.24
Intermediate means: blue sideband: 11.2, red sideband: 13.1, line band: 9.86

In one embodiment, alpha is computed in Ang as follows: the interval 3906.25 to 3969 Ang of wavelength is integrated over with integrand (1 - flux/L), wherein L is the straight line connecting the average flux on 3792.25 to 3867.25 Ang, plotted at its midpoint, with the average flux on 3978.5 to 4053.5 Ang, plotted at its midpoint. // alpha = 8.8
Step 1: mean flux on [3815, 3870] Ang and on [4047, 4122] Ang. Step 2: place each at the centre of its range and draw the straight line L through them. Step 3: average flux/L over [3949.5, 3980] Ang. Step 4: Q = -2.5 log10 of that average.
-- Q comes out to 0.24 mag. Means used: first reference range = 10.4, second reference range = 15.5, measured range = 10.4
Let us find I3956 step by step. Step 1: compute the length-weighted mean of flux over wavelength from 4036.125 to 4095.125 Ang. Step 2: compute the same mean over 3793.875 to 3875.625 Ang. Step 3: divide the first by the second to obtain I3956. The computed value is 1.51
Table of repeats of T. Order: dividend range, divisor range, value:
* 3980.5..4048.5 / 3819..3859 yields 1.74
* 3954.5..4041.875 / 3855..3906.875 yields 1.36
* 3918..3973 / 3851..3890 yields 1.01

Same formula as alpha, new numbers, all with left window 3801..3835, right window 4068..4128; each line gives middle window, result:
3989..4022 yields -4.4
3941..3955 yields -0.7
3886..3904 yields 2.3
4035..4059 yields -1.7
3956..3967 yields 2.2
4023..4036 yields -1.4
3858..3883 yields -0.2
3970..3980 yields 3.0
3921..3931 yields 1.1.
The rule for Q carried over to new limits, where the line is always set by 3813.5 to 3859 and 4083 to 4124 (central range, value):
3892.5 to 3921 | -0.11 mag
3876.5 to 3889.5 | 0.16 mag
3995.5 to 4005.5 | -0.14 mag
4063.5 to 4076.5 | -0.06 mag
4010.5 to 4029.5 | -0.20 mag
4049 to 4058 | -0.10 mag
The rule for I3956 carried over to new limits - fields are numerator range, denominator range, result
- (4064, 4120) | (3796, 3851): 1.53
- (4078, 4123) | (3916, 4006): 1.30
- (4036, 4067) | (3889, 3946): 1.37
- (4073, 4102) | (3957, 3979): 1.73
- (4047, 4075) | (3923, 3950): 1.45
